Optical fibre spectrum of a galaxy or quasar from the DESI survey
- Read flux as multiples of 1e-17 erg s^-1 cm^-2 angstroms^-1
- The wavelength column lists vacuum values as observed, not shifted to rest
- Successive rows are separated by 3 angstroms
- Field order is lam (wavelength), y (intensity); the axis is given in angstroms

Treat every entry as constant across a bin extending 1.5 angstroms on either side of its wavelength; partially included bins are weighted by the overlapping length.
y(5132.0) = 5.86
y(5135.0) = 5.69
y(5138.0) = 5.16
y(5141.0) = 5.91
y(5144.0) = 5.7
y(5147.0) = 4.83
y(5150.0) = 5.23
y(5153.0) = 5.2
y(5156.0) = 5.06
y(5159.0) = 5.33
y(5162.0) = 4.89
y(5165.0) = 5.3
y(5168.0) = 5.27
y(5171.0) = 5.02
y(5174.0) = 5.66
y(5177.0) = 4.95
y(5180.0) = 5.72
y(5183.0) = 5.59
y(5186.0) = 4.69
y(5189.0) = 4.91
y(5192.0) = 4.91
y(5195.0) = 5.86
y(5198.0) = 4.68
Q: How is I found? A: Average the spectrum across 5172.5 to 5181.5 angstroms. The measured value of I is 5.44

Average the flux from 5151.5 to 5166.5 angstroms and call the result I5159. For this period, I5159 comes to 5.16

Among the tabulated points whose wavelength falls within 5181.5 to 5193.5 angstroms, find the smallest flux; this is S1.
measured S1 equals 4.69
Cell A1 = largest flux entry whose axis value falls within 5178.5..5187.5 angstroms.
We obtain 5.72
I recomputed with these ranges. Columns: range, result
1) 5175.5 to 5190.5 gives 5.17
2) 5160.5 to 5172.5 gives 5.12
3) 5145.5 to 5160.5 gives 5.13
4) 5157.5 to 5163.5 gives 5.11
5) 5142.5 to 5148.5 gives 5.27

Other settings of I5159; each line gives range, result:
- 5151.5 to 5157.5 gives 5.13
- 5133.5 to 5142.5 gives 5.59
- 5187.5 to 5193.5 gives 4.91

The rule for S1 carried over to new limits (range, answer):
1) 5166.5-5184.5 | 4.95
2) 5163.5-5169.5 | 5.27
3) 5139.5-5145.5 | 5.7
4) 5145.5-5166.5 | 4.83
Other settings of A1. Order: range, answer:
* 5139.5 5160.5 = 5.91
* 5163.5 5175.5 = 5.66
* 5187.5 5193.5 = 4.91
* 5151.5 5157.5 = 5.2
